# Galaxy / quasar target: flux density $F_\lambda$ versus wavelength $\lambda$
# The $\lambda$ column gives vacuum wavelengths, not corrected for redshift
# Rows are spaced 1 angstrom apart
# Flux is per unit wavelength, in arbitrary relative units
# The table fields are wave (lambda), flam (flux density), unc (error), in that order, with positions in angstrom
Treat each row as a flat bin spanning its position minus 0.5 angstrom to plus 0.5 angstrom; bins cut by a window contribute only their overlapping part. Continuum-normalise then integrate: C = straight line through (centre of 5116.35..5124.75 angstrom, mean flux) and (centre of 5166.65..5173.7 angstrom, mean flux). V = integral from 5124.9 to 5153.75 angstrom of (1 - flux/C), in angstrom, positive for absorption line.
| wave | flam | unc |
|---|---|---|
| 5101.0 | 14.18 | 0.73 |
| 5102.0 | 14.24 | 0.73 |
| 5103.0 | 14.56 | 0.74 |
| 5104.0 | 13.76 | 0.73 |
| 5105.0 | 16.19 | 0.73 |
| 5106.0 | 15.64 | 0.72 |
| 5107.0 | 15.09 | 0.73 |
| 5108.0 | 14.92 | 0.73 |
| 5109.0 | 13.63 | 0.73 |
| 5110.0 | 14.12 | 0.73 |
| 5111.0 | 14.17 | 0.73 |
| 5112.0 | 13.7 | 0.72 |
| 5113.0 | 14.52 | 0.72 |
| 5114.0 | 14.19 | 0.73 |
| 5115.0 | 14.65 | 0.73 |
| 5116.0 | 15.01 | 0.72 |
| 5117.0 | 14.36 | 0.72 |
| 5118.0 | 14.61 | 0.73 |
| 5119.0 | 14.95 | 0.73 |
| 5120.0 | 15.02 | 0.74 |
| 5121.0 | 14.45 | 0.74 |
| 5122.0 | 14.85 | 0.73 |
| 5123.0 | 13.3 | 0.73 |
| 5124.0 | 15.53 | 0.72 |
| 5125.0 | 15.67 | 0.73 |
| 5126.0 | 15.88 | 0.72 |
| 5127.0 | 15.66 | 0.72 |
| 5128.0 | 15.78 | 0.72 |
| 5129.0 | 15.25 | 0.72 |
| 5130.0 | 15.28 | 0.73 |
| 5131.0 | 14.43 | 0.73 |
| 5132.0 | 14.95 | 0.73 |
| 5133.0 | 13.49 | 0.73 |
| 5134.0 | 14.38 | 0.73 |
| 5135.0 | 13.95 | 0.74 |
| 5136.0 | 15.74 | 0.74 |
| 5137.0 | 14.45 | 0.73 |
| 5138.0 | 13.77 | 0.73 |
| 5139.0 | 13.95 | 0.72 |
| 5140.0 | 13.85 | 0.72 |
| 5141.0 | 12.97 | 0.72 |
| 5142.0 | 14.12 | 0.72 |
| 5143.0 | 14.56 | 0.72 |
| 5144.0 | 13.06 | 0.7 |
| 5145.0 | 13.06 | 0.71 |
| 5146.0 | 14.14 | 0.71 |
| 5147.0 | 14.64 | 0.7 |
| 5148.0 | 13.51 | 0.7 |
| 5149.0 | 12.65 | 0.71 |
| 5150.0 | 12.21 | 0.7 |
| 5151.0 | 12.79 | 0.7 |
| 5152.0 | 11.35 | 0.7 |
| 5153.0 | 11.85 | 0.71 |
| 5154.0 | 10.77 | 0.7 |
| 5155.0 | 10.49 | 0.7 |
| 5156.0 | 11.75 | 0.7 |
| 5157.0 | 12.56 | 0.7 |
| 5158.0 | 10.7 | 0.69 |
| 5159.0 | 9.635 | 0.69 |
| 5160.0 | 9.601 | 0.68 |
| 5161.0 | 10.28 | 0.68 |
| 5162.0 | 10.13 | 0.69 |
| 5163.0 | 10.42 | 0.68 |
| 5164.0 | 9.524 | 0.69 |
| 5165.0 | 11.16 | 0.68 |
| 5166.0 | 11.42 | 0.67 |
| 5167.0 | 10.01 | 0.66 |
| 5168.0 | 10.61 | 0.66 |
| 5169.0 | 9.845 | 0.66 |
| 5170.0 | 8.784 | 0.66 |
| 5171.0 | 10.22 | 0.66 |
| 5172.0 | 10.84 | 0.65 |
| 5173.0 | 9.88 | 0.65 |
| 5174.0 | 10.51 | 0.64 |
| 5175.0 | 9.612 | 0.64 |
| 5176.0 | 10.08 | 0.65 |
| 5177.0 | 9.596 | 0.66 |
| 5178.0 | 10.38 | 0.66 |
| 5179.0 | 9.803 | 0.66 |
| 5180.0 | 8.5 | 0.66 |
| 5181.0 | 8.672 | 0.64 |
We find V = -2.4 angstrom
